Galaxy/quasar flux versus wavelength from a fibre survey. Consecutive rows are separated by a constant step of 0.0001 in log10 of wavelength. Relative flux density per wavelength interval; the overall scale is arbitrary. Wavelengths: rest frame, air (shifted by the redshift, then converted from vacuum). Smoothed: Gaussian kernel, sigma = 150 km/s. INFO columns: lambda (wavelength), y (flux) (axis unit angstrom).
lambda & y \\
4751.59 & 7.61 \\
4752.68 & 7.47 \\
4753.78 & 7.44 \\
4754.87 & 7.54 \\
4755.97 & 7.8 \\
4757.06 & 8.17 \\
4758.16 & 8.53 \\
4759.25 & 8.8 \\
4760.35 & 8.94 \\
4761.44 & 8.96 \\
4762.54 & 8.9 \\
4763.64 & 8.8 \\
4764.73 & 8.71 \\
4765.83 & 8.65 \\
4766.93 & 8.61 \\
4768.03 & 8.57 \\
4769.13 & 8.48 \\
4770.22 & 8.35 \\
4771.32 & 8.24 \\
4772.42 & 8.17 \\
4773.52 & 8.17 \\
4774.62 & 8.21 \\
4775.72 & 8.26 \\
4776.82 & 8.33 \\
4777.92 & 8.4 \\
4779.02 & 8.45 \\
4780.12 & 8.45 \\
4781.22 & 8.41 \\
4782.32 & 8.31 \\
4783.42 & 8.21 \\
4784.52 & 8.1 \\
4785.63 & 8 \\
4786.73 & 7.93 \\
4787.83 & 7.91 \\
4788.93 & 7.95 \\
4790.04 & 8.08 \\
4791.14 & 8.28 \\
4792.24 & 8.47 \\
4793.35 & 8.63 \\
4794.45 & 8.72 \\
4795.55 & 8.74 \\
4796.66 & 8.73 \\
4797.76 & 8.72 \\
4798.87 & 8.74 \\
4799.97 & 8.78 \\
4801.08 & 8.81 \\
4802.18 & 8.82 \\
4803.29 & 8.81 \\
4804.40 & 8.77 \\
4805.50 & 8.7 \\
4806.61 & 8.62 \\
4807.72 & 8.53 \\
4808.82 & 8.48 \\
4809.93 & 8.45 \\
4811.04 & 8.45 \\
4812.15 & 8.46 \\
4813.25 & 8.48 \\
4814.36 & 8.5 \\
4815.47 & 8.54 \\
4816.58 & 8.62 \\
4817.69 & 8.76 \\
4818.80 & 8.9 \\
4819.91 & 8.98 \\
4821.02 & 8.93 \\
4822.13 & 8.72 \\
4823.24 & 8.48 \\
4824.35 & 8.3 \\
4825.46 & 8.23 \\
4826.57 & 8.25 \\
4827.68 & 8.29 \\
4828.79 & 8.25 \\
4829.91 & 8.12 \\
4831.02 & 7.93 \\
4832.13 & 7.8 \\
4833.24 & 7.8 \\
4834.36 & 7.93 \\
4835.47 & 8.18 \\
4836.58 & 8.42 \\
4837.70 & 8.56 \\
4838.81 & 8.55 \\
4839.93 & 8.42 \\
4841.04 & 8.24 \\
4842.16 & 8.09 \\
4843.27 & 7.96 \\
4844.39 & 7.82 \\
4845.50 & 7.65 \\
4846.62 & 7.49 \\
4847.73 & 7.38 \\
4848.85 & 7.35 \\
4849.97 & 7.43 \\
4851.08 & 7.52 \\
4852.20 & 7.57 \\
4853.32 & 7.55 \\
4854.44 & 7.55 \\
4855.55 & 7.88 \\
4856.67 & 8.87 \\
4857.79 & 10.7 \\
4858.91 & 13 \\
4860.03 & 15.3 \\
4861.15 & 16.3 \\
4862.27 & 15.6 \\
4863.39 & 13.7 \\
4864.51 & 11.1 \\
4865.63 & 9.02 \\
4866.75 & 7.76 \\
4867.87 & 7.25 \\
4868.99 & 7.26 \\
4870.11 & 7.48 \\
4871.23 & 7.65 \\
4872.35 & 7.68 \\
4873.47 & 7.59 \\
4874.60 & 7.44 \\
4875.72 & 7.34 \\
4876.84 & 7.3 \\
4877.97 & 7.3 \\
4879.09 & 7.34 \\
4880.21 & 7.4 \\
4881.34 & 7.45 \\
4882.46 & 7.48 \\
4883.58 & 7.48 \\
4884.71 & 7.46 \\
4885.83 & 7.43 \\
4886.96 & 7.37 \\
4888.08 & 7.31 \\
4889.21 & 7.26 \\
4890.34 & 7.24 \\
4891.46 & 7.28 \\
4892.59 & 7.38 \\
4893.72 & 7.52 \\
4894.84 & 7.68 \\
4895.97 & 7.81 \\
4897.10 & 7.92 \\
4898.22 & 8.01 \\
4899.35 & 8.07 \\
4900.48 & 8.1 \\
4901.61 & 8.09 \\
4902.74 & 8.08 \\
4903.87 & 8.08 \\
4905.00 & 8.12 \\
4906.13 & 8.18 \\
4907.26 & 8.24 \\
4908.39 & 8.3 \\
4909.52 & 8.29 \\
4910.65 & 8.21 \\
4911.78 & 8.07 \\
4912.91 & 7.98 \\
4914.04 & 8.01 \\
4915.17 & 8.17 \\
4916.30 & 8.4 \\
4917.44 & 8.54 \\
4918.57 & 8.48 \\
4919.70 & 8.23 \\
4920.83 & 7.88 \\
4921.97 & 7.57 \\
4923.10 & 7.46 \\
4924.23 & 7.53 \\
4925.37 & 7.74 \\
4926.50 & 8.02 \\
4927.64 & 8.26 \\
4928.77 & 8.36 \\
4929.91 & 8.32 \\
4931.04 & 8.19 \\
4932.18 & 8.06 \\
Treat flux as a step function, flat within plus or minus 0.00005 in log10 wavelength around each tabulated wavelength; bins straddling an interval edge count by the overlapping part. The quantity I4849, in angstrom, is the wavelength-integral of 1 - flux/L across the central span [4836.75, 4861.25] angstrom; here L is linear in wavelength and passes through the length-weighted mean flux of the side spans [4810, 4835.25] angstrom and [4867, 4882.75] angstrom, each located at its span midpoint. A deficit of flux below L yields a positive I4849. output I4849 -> -2.9 angstrom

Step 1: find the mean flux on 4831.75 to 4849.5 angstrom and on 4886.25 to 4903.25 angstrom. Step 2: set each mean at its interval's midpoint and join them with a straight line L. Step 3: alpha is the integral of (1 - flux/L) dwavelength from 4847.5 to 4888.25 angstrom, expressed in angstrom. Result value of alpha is -4.8 angstrom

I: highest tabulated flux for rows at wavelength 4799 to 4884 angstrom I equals 16.3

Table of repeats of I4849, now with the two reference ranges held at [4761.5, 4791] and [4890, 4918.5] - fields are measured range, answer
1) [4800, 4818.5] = -0.82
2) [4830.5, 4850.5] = 0.56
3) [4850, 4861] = -2.12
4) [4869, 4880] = 0.87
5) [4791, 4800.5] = -0.43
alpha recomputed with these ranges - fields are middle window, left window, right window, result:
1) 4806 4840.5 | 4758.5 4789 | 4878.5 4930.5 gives -0.9 angstrom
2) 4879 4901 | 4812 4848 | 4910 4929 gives 1.6 angstrom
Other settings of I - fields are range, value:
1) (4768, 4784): 8.57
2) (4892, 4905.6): 8.12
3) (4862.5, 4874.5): 13.7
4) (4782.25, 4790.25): 8.31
